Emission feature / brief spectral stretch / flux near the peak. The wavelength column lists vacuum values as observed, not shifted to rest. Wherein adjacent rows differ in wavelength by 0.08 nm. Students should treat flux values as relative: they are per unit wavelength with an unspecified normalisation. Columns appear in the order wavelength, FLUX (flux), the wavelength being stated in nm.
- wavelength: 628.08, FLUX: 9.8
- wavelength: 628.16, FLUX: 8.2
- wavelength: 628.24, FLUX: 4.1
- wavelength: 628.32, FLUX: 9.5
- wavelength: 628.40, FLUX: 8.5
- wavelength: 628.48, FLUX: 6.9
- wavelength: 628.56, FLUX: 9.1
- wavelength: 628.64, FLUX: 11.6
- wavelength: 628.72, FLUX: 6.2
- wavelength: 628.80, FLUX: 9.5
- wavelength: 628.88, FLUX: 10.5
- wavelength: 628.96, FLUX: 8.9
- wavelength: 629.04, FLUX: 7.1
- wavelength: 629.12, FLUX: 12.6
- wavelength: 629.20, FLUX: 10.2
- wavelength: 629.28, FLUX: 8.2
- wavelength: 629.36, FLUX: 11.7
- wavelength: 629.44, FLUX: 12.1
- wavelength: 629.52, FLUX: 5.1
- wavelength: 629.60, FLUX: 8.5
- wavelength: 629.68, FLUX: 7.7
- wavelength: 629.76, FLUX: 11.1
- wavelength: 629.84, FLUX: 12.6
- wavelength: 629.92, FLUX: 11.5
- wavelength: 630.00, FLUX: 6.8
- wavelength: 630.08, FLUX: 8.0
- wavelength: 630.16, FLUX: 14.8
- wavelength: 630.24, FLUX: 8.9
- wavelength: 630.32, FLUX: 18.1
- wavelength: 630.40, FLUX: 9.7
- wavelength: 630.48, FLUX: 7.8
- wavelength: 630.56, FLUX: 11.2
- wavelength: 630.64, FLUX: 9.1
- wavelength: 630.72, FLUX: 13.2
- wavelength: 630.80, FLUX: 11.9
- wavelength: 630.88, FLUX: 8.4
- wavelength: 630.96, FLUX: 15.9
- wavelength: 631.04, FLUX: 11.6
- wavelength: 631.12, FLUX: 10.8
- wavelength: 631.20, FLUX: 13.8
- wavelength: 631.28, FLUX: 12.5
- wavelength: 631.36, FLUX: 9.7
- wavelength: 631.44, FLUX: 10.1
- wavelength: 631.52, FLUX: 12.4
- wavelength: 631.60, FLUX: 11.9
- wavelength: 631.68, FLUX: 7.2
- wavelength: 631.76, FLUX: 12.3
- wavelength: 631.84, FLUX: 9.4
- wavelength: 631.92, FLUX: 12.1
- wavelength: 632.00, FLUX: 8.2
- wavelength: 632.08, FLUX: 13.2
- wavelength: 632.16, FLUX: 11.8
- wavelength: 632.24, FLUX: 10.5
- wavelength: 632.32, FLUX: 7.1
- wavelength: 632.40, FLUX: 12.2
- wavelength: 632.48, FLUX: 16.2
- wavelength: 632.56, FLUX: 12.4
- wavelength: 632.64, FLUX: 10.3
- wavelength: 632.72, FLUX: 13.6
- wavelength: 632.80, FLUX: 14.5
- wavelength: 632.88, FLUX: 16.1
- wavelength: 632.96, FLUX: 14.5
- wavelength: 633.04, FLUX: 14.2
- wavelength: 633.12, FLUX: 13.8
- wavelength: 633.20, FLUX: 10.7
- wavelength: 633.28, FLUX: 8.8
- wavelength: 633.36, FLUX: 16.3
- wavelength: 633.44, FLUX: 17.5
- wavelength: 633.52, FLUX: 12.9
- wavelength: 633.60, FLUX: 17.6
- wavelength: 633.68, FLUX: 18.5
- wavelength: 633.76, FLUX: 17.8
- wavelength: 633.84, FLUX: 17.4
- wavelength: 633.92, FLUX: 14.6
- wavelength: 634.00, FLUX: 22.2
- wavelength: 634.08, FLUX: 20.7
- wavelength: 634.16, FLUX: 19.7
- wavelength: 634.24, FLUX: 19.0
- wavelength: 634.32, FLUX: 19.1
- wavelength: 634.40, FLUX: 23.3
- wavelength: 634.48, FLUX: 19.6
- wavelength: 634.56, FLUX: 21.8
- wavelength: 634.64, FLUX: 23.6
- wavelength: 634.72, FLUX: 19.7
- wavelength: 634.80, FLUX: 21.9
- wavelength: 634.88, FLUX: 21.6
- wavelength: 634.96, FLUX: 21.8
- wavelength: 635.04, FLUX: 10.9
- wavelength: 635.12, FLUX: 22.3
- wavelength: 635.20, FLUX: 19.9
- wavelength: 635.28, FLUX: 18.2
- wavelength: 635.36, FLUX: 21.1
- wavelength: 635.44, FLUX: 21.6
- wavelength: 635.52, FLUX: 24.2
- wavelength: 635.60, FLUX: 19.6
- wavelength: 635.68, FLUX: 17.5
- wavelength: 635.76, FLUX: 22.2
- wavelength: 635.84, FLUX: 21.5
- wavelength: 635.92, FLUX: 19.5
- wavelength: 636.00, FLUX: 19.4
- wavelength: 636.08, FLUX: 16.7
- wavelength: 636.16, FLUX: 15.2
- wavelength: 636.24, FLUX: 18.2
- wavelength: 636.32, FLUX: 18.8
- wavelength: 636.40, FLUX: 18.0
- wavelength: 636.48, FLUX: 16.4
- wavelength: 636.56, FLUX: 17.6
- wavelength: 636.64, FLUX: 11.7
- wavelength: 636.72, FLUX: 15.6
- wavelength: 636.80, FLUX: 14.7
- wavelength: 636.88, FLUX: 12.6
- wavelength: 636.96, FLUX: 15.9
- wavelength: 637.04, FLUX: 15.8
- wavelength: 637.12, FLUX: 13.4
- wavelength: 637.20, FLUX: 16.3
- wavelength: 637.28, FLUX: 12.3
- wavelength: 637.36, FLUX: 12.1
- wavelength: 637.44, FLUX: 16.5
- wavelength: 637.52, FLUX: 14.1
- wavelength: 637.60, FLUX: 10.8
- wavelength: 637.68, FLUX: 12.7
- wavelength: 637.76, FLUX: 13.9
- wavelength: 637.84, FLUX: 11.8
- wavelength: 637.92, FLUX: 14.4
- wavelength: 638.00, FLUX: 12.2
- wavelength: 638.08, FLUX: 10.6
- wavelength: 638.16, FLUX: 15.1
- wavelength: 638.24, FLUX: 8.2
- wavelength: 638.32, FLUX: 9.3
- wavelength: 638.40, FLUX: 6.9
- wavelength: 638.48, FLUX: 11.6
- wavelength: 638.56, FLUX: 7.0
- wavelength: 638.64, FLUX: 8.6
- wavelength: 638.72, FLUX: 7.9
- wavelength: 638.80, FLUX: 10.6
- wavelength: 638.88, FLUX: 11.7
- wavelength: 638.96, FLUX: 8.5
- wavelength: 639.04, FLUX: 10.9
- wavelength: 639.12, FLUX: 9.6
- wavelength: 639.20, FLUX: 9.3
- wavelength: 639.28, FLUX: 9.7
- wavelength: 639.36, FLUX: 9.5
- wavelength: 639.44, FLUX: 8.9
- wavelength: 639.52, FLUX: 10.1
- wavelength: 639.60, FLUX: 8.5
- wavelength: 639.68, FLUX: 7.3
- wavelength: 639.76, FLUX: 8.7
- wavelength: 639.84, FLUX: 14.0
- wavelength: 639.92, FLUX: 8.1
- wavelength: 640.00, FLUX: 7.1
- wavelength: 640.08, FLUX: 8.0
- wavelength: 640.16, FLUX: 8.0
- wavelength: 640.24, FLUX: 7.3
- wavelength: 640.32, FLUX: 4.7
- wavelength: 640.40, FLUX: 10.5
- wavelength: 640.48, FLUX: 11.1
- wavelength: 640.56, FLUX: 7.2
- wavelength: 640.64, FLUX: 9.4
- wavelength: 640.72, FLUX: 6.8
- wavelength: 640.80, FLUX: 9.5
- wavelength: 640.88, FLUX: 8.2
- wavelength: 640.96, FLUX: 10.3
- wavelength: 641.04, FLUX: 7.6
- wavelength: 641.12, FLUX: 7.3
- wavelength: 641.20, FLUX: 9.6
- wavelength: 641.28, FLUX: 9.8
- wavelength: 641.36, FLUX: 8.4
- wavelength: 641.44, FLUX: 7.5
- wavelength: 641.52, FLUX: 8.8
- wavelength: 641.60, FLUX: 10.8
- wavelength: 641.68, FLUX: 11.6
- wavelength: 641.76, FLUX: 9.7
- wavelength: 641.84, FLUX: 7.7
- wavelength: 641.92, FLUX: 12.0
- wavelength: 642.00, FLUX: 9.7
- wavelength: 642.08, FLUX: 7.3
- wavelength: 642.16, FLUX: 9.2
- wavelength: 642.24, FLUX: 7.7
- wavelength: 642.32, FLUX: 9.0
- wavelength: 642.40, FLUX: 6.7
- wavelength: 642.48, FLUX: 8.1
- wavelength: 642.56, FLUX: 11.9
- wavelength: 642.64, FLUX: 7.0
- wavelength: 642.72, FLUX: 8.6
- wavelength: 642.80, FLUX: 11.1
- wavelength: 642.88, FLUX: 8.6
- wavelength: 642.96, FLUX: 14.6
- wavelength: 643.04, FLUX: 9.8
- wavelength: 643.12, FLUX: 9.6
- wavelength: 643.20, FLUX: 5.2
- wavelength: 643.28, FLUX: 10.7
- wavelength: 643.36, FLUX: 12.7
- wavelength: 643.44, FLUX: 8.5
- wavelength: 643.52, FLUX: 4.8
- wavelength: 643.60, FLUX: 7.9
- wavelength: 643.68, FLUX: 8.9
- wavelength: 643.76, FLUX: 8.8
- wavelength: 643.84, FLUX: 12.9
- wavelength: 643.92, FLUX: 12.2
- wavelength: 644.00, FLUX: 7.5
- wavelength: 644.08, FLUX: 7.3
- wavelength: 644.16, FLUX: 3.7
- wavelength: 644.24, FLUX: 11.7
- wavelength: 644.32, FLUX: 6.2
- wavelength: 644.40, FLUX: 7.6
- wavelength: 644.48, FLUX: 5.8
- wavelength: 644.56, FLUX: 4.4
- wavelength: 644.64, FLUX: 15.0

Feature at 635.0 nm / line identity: Mg II 2798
